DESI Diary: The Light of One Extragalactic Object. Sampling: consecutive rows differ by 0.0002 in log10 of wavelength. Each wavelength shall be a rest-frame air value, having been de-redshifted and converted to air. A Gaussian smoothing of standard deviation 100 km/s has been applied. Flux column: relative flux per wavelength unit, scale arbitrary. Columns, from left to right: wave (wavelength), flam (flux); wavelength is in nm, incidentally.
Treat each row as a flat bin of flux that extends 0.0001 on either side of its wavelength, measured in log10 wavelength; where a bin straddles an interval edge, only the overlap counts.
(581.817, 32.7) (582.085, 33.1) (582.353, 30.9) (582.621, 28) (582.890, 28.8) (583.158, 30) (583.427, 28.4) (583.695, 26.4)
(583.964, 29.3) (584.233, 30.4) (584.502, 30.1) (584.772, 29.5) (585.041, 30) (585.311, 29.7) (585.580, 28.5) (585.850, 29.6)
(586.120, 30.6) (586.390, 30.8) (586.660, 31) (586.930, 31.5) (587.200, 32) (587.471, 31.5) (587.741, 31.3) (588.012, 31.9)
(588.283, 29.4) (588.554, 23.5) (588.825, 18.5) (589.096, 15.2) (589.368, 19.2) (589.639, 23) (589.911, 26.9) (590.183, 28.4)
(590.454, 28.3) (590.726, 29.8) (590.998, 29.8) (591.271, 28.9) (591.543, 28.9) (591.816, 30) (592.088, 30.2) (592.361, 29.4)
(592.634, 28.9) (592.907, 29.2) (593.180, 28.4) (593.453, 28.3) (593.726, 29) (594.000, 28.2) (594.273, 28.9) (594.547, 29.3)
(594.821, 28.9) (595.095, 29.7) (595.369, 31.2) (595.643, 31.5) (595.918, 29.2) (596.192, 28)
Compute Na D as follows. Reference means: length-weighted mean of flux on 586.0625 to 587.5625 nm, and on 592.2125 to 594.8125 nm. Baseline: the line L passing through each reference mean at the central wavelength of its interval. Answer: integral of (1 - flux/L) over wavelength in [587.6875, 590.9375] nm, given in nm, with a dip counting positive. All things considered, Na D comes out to 0.53 nm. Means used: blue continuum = 31.3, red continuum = 28.9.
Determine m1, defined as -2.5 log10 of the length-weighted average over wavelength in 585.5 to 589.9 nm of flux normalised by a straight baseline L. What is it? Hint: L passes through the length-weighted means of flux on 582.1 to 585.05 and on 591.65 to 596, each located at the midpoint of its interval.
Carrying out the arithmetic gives 0.08 mag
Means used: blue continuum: 29.4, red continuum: 29.4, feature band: 27.3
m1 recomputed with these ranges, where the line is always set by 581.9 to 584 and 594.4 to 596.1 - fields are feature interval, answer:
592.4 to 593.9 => 0.039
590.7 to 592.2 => 0.007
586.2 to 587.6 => -0.062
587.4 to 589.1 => 0.121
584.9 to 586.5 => -0.011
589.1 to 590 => 0.342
